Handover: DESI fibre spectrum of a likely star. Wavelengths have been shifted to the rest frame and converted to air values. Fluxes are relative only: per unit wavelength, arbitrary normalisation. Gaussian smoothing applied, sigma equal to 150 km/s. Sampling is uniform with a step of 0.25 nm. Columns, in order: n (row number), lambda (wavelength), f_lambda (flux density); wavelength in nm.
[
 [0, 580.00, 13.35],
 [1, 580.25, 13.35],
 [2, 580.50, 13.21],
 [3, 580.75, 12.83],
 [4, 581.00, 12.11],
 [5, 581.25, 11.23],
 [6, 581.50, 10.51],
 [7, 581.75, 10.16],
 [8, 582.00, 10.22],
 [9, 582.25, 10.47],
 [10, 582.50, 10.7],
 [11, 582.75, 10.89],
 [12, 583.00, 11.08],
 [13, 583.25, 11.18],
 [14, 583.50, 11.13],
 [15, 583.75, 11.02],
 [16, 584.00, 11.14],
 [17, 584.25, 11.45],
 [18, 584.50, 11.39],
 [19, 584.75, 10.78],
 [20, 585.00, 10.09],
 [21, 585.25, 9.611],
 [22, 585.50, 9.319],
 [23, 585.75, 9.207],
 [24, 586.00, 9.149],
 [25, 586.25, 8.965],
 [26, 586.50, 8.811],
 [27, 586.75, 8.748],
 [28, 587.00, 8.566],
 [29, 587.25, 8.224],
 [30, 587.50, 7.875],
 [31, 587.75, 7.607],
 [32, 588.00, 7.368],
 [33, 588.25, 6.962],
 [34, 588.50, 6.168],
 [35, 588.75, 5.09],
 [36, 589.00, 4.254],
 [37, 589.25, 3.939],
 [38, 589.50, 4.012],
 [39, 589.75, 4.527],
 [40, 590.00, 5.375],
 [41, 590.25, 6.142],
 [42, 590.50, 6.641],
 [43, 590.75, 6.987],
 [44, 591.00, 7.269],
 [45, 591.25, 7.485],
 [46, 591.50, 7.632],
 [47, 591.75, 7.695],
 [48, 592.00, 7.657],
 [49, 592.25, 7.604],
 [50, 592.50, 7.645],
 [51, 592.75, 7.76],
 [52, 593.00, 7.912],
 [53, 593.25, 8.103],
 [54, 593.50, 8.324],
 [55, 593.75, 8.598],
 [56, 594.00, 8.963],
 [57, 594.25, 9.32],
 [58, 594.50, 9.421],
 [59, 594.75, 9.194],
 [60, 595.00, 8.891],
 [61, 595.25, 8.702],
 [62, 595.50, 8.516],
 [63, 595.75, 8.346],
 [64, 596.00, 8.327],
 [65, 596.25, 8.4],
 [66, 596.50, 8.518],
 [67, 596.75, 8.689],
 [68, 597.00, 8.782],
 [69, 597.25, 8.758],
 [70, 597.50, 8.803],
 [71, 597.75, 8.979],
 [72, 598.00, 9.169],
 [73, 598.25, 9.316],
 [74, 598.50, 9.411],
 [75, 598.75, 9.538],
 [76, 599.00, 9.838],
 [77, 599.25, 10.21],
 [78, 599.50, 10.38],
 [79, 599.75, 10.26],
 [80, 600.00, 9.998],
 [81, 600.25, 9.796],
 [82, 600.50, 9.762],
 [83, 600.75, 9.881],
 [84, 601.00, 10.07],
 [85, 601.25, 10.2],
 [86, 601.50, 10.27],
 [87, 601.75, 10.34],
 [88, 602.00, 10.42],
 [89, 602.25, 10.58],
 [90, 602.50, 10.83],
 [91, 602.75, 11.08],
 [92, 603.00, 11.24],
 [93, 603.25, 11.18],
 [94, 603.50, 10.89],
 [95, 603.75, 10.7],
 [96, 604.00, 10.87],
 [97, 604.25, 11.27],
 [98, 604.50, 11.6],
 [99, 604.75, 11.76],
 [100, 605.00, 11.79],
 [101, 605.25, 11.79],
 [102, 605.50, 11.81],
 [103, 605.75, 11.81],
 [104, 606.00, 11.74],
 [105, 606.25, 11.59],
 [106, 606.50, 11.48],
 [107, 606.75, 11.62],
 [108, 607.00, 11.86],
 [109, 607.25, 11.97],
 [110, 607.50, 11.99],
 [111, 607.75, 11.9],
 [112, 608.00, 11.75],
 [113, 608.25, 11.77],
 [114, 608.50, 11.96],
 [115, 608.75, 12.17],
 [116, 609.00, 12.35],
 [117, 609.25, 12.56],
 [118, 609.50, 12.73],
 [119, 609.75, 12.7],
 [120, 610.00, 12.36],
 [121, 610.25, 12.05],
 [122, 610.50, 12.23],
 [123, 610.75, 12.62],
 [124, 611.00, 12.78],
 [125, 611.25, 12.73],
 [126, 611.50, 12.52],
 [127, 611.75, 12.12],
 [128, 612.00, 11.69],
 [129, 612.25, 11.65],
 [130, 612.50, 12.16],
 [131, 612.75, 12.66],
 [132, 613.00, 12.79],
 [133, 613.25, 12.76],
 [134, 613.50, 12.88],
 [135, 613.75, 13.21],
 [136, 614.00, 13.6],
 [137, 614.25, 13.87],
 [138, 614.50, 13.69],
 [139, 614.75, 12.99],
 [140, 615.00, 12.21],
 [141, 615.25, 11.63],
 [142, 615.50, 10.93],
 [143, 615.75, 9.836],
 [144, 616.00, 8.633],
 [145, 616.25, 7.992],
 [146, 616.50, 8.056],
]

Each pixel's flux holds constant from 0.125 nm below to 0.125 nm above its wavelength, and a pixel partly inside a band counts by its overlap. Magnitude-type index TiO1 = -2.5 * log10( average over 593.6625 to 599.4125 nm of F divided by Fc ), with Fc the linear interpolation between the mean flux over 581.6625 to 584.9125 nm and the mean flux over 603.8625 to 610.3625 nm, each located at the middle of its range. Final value 0.26 mag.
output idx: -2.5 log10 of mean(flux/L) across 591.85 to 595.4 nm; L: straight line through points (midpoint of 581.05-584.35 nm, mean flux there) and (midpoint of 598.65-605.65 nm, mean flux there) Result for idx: 0.26 mag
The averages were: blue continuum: 10.9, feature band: 8.43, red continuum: 10.7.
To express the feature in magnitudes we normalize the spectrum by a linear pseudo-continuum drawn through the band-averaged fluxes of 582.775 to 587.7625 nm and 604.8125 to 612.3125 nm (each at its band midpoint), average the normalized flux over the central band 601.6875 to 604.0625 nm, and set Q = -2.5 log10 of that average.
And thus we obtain 0.07 mag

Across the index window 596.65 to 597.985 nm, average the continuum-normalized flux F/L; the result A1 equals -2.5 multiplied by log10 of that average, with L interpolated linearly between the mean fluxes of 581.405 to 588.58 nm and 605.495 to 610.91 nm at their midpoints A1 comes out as 0.23 mag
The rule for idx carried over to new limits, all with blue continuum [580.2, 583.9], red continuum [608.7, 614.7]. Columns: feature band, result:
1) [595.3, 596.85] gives 0.37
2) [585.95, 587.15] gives 0.29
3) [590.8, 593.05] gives 0.47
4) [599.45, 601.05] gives 0.21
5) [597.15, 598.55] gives 0.31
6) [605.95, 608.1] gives 0.06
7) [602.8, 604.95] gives 0.10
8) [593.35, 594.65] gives 0.31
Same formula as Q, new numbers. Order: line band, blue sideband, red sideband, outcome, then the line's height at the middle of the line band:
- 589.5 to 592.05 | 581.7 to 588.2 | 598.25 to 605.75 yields 0.46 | 10.1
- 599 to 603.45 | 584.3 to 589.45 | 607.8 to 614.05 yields 0.03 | 10.7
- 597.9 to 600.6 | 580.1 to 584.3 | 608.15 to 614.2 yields 0.22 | 12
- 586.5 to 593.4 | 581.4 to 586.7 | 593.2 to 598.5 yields 0.35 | 9.56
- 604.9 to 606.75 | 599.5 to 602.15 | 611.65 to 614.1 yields -0.06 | 11.1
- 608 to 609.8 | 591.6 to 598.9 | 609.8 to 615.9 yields -0.07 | 11.5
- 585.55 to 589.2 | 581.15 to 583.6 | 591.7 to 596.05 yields 0.27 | 9.73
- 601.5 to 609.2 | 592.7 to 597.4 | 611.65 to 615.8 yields -0.07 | 10.7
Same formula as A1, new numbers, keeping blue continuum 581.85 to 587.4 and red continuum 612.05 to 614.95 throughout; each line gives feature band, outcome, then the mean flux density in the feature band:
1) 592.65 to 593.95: 0.313 mag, 8.19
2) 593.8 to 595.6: 0.225 mag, 8.99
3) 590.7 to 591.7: 0.403 mag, 7.4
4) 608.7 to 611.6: 0.006 mag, 12.5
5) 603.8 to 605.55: 0.048 mag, 11.5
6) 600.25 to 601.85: 0.162 mag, 10.1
